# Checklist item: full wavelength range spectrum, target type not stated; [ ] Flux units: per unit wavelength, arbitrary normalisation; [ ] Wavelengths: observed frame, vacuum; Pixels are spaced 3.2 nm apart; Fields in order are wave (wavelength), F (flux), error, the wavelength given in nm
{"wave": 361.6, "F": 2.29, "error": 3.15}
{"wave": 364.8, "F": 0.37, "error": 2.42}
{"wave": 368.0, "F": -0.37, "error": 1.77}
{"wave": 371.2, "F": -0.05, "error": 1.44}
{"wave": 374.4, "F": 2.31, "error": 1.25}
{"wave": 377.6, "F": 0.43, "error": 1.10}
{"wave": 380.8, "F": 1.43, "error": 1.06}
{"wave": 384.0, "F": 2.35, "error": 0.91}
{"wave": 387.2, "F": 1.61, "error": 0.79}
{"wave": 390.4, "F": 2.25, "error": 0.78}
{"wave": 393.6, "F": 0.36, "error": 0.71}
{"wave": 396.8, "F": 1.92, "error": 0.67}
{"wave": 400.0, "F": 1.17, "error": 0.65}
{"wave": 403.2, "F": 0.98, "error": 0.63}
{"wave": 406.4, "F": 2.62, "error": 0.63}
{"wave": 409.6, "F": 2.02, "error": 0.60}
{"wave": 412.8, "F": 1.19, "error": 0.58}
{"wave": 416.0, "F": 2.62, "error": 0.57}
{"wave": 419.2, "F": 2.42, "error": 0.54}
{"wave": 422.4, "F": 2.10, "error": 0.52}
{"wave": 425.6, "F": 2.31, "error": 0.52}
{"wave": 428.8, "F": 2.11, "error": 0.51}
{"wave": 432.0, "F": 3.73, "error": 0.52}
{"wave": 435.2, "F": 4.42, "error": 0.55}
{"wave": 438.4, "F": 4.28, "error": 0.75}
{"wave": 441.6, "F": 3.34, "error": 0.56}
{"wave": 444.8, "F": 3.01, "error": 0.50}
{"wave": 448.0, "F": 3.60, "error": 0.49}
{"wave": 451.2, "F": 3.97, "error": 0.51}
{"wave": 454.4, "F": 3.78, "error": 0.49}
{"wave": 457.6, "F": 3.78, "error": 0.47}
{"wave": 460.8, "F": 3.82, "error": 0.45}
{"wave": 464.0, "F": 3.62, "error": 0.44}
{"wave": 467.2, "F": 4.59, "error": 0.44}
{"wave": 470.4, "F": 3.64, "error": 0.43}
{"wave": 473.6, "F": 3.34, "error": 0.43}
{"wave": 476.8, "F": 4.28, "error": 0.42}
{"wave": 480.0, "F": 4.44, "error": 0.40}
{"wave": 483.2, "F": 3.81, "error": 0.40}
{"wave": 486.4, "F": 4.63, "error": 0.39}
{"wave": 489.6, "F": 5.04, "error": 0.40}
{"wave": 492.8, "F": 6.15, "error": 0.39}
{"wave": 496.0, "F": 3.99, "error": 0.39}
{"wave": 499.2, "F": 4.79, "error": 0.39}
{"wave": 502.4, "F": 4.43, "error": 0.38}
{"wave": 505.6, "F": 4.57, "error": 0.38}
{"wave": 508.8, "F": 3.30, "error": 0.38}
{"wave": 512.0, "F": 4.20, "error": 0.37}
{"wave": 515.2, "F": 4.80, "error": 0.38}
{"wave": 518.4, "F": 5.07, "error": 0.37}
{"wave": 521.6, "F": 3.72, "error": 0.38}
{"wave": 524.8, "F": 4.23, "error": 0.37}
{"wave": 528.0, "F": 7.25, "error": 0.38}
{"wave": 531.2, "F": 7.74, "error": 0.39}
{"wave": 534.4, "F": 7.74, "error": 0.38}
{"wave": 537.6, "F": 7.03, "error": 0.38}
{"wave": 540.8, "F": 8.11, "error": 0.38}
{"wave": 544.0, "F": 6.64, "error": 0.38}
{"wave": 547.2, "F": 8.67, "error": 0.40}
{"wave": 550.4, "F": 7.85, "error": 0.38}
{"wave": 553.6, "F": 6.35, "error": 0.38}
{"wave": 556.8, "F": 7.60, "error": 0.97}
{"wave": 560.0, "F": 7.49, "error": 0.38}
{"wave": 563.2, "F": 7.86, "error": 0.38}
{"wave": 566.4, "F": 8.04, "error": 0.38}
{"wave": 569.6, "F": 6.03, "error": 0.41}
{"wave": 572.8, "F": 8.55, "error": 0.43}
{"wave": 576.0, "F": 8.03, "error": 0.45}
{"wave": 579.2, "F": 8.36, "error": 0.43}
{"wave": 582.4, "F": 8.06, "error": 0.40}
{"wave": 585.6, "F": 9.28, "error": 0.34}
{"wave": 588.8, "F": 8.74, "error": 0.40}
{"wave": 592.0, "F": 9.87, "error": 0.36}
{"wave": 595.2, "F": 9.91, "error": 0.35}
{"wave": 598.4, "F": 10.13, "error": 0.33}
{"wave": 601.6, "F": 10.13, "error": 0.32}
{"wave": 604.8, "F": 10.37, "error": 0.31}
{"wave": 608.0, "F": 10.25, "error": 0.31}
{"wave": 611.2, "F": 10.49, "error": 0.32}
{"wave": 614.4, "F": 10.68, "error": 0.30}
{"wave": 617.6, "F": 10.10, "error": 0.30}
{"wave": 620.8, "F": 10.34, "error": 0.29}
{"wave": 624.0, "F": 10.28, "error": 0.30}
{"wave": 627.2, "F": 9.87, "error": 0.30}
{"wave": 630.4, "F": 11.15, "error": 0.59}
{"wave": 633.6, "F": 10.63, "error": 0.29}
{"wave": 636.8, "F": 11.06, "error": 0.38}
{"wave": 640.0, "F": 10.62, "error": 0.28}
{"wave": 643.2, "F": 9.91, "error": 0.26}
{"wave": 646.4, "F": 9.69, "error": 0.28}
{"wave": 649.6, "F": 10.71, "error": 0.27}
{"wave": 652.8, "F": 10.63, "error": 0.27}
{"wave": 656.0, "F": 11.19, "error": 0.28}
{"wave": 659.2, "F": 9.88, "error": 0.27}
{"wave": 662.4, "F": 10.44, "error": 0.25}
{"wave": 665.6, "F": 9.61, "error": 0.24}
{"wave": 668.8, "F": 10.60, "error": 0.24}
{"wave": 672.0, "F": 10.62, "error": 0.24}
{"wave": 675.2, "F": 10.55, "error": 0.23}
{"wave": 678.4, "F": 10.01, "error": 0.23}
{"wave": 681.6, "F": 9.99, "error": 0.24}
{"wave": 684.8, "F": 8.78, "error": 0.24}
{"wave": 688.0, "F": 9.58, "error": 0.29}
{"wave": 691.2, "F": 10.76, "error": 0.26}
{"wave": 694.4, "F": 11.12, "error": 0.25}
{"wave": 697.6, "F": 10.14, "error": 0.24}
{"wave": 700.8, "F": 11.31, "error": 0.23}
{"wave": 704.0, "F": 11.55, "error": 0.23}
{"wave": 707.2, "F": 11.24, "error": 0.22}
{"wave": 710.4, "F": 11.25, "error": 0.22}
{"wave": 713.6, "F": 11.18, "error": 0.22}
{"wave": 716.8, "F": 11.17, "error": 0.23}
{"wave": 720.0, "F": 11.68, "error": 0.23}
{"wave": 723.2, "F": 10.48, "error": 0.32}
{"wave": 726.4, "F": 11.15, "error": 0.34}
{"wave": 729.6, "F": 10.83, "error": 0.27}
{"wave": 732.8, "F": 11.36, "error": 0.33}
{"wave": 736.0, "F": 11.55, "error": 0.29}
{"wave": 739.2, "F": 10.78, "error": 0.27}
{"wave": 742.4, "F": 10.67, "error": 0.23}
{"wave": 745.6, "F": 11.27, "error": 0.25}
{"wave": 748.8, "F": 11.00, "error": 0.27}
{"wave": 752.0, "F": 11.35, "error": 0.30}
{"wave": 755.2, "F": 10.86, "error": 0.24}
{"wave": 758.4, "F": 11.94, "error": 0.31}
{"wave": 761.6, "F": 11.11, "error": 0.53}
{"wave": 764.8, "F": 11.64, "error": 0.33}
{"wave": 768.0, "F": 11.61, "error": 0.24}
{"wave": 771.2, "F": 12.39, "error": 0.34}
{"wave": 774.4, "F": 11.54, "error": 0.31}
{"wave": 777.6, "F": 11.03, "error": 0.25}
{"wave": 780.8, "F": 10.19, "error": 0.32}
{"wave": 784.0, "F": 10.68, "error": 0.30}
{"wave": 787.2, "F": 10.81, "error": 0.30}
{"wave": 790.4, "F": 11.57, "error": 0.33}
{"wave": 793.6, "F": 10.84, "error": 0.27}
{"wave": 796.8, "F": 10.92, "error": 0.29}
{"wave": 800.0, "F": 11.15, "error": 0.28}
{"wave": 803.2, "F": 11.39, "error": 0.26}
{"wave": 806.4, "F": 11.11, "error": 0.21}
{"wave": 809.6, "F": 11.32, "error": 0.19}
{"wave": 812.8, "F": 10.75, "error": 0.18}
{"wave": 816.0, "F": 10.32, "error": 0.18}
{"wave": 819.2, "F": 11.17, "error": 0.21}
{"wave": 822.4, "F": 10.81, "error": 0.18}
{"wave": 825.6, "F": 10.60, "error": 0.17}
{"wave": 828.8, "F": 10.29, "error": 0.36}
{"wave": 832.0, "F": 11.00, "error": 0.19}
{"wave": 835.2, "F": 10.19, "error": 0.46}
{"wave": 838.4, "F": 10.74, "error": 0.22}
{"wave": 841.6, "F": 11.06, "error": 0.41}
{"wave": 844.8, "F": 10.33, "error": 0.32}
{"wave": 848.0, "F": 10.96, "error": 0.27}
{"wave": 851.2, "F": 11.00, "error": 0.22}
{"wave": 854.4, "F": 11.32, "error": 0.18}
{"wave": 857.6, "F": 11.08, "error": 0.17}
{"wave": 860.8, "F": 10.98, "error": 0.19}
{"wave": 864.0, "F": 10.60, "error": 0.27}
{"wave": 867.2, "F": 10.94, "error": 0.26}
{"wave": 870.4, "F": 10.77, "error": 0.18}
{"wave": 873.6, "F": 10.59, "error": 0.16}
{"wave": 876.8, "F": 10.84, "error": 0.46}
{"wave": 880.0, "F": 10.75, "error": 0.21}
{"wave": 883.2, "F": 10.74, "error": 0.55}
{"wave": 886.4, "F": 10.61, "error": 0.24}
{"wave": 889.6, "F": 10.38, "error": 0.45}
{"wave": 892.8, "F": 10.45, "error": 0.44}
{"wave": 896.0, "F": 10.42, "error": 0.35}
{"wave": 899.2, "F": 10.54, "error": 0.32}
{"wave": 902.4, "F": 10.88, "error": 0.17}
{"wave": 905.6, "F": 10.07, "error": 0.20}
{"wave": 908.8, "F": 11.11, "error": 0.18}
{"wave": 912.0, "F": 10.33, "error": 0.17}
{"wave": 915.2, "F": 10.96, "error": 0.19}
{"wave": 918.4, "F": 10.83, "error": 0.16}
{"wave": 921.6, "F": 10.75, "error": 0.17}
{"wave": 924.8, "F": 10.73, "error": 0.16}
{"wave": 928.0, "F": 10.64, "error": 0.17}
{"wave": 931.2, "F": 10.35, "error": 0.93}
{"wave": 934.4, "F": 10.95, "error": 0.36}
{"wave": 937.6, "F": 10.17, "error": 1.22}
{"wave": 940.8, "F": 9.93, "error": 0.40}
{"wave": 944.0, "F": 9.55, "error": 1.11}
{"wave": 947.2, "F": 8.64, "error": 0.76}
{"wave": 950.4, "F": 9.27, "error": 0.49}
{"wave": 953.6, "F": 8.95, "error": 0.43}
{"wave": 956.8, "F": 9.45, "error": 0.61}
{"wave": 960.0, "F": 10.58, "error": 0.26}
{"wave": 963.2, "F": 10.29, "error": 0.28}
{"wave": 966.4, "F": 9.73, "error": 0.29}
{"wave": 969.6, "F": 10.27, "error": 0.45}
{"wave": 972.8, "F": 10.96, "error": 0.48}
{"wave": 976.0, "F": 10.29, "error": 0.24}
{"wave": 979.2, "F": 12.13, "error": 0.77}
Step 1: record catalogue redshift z 0.32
